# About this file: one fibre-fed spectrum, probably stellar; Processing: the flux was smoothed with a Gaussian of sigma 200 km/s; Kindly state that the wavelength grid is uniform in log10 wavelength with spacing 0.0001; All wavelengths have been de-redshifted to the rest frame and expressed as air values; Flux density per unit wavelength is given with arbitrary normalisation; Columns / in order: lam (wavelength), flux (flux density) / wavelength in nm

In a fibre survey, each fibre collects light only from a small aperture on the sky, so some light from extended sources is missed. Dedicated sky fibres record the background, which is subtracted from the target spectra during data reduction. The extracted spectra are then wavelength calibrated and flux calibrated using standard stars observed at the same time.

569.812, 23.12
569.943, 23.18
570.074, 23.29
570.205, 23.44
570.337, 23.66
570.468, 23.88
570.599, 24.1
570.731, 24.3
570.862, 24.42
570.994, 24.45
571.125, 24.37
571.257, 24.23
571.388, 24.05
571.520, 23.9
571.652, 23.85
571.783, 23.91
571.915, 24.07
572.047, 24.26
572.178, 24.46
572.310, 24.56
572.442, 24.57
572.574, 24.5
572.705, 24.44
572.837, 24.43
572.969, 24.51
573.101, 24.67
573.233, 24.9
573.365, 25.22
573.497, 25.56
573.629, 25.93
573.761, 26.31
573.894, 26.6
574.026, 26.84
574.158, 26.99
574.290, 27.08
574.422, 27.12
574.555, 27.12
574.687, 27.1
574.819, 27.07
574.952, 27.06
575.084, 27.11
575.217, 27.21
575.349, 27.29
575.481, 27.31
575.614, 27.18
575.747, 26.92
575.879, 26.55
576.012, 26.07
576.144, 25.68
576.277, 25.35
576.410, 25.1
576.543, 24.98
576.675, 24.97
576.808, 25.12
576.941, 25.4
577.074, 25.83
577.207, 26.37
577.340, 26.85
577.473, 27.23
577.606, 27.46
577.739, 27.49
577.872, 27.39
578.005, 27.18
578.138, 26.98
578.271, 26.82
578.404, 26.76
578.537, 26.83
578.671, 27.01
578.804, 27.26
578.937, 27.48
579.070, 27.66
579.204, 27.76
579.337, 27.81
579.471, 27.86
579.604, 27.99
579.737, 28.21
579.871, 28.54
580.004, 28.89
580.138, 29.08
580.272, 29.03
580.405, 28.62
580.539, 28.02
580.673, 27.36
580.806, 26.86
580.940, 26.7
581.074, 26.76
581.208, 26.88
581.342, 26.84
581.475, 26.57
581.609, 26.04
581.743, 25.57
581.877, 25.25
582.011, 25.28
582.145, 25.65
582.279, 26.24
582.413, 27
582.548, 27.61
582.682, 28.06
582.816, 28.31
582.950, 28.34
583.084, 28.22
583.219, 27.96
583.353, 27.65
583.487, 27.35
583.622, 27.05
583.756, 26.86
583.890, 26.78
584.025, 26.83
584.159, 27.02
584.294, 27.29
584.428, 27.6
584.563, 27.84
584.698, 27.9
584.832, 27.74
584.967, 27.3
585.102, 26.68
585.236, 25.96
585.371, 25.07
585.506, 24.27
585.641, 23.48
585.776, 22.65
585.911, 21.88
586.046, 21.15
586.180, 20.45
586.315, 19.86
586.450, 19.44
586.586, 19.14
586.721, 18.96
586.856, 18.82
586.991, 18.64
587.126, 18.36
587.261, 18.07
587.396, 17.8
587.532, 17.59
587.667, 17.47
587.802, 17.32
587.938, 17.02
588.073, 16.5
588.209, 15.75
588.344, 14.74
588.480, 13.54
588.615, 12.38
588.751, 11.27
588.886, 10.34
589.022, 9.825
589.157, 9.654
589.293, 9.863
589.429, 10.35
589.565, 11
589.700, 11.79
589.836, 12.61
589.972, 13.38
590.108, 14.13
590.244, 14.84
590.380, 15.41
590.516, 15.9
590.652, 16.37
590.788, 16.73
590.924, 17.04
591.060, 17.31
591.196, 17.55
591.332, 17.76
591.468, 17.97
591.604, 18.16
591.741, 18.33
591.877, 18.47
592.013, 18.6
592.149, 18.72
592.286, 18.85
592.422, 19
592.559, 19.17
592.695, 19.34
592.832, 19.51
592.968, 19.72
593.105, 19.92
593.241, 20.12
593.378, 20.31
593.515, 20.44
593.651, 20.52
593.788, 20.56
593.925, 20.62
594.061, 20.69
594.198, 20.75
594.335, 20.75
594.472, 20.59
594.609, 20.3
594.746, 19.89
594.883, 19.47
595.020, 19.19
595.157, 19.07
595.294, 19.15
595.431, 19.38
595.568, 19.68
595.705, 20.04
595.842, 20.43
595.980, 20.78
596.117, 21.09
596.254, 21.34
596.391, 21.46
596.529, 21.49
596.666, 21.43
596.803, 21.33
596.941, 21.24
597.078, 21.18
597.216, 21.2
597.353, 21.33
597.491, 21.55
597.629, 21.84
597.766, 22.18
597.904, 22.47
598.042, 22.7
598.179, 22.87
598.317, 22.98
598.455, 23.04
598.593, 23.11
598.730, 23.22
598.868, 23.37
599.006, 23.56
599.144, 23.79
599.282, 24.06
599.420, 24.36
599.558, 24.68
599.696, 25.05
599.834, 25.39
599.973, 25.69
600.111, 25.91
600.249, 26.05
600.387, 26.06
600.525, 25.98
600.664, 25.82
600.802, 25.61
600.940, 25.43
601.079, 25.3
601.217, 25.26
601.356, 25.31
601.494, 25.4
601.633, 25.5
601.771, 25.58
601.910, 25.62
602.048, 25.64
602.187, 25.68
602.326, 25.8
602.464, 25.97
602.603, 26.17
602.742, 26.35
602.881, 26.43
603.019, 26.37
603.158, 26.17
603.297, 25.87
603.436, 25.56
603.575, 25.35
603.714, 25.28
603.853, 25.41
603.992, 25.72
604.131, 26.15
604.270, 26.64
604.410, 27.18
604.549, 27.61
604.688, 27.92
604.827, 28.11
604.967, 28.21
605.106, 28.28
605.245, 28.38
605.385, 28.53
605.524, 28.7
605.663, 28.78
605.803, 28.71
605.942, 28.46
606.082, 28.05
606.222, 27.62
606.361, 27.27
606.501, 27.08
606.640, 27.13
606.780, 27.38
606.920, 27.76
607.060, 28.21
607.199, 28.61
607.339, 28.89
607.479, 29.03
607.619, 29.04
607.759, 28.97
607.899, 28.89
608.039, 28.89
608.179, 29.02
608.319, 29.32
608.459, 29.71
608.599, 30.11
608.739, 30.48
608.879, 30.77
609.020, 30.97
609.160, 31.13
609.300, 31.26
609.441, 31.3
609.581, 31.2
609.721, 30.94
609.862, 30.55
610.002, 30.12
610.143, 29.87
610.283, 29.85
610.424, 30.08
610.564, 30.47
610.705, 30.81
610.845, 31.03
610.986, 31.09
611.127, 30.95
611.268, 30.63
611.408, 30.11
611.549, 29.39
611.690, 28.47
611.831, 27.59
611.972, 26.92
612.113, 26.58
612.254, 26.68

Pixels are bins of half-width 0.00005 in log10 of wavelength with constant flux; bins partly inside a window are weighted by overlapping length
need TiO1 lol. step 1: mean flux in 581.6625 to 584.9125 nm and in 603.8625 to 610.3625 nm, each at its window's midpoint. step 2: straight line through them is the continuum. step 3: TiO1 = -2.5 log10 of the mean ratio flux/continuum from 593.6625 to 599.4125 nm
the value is 0.30 mag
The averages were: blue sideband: 27.1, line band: 21.4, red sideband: 28.8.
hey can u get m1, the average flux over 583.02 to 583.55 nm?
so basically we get 27.8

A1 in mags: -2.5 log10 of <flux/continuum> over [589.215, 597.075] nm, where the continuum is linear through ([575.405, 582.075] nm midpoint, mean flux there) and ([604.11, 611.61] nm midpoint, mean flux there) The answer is 0.46 mag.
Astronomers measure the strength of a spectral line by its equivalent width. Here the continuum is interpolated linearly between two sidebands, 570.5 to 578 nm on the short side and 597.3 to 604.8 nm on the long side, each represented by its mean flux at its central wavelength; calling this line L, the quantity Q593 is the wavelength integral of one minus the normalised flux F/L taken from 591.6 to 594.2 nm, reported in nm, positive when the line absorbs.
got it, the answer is 0.58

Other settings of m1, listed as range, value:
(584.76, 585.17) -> 27.3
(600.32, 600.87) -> 25.9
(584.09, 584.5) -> 27.3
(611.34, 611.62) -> 29.7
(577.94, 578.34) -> 27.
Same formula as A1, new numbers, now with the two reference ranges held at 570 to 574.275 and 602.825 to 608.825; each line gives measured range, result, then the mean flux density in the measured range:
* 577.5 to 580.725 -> -0.10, 27.7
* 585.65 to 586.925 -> 0.26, 20.4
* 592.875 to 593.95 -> 0.30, 20.2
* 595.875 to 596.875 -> 0.26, 21.2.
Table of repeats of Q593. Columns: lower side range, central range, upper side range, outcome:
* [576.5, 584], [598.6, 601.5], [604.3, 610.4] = 0.36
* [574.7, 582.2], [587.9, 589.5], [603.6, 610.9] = 0.87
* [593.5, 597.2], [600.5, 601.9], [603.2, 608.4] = -0.06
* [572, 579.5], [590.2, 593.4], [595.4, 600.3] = 0.74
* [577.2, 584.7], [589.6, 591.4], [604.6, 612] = 0.81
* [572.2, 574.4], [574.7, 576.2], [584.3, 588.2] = -0.12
